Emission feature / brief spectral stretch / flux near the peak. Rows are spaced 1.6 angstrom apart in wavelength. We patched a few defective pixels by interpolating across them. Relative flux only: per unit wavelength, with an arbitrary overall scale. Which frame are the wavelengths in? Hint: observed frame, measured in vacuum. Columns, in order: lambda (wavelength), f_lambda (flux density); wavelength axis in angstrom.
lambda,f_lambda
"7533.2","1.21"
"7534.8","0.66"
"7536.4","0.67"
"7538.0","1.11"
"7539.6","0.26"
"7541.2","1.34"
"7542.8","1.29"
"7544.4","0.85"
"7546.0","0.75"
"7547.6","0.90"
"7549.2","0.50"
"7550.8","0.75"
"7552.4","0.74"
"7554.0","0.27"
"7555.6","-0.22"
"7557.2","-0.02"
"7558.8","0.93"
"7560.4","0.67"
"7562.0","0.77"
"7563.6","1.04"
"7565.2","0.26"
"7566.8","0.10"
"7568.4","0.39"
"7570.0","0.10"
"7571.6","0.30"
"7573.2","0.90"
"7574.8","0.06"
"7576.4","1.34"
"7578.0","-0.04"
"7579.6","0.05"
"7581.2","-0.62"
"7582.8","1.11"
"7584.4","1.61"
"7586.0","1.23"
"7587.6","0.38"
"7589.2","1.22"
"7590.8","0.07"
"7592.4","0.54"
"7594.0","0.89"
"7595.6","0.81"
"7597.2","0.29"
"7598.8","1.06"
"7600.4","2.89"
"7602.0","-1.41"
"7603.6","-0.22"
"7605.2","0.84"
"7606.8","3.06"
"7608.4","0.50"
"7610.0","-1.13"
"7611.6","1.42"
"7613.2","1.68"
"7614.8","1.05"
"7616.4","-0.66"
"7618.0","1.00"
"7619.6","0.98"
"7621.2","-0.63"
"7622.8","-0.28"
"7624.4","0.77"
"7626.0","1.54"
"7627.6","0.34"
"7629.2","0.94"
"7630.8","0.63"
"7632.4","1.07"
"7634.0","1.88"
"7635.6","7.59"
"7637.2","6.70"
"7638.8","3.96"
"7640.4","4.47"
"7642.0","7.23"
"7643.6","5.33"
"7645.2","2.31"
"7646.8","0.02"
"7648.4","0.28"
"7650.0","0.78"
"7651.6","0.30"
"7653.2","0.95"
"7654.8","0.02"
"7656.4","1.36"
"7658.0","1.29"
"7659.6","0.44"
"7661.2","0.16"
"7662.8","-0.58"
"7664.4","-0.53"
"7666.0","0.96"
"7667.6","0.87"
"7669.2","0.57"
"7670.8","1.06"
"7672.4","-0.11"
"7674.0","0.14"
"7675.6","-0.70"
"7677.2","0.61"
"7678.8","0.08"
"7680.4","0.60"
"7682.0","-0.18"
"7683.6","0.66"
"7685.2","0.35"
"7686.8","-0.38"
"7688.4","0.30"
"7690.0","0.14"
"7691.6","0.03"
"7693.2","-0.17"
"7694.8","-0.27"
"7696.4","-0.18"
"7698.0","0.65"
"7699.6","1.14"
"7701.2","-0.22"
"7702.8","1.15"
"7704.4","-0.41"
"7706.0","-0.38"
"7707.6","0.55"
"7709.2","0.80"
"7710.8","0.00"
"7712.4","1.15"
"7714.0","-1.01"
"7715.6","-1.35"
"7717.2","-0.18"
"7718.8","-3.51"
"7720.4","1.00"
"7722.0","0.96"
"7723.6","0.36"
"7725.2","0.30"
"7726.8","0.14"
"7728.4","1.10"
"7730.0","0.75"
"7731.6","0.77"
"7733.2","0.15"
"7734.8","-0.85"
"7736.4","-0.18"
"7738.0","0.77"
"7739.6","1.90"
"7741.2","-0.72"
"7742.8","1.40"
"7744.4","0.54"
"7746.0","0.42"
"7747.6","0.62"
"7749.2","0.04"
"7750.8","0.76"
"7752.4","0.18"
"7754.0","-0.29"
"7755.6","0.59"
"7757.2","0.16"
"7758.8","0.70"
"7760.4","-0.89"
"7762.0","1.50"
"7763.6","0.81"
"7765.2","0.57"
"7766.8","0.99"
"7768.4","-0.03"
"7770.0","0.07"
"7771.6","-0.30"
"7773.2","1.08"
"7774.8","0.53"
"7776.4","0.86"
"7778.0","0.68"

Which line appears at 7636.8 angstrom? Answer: [O II] 3727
